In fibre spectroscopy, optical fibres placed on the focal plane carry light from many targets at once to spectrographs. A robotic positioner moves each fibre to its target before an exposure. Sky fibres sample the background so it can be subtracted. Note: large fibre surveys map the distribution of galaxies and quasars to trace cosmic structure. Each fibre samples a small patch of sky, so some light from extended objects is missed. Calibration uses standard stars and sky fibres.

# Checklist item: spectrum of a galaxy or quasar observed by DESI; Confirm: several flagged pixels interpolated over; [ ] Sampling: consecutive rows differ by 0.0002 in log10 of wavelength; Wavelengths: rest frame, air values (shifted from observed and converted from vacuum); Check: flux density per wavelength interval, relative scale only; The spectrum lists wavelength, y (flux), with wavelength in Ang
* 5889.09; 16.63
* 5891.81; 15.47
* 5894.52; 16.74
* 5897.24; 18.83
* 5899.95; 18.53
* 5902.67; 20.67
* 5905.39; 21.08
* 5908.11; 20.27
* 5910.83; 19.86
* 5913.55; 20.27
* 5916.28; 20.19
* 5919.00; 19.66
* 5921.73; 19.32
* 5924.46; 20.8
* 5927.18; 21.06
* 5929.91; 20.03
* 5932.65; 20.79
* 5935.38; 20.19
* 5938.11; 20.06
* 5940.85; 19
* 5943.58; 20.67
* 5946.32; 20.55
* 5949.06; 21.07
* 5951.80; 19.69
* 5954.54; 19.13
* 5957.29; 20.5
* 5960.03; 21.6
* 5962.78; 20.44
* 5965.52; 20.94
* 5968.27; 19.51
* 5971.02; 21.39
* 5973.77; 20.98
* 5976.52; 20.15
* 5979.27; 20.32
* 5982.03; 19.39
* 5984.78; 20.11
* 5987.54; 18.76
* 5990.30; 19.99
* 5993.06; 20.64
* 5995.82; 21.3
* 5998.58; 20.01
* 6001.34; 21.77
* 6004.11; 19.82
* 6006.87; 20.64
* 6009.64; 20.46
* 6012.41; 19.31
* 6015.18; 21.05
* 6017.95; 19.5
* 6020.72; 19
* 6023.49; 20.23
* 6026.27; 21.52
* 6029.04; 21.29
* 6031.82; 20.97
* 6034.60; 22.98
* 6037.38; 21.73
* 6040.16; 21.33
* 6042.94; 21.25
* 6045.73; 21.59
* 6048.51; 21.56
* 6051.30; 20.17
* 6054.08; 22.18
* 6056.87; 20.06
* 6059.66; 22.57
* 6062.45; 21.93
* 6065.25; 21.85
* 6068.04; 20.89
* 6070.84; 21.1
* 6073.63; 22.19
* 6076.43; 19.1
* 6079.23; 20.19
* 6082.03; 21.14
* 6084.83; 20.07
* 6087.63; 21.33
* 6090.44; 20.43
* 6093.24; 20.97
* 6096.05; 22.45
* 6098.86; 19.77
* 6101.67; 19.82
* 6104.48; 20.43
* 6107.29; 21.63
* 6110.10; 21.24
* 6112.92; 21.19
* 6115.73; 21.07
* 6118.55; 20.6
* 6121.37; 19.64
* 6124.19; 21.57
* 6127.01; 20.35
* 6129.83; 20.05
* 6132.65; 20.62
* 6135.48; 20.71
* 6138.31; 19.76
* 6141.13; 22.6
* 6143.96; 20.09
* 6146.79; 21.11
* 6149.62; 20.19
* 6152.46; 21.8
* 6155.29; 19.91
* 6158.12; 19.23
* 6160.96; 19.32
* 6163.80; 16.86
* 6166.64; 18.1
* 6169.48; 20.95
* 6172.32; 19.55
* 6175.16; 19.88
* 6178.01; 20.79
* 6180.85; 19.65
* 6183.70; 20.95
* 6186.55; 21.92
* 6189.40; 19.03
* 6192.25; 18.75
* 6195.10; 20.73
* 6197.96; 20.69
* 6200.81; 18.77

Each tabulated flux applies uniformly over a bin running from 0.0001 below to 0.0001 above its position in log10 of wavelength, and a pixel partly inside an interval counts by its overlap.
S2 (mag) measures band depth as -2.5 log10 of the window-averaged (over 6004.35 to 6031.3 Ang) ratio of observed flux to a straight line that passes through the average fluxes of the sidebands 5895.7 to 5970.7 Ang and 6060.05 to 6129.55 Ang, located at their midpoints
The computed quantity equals 0.01 mag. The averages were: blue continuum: 20.2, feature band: 20.3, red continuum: 20.9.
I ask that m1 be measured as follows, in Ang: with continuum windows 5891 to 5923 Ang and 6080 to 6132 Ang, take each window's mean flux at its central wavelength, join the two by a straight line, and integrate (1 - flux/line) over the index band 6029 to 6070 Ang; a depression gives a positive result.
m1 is -2.3 Ang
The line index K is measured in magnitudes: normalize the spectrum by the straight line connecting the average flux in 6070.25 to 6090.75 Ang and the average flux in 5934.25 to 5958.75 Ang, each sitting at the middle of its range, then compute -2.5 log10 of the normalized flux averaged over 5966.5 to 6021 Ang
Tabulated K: 0.00 mag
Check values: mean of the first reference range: 20.1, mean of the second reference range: 20.7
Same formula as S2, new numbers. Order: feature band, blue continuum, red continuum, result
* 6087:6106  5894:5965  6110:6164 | -0.018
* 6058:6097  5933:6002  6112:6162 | -0.035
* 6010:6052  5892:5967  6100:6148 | -0.027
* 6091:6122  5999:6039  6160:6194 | -0.036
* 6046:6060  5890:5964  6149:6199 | -0.073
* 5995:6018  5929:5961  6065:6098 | 0.005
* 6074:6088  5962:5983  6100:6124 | 0.012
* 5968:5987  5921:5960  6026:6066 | 0.025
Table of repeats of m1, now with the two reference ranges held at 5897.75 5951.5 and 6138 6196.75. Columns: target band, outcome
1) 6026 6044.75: -1.4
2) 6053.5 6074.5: -1.5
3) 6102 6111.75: -0.4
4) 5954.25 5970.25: -0.2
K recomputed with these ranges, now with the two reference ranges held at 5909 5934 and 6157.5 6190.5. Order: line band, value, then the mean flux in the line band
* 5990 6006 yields -0.031 mag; 20.6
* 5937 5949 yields 0.000 mag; 20.2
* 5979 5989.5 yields 0.028 mag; 19.6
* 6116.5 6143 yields -0.046 mag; 20.7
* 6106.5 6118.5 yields -0.072 mag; 21.2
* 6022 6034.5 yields -0.063 mag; 21.2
